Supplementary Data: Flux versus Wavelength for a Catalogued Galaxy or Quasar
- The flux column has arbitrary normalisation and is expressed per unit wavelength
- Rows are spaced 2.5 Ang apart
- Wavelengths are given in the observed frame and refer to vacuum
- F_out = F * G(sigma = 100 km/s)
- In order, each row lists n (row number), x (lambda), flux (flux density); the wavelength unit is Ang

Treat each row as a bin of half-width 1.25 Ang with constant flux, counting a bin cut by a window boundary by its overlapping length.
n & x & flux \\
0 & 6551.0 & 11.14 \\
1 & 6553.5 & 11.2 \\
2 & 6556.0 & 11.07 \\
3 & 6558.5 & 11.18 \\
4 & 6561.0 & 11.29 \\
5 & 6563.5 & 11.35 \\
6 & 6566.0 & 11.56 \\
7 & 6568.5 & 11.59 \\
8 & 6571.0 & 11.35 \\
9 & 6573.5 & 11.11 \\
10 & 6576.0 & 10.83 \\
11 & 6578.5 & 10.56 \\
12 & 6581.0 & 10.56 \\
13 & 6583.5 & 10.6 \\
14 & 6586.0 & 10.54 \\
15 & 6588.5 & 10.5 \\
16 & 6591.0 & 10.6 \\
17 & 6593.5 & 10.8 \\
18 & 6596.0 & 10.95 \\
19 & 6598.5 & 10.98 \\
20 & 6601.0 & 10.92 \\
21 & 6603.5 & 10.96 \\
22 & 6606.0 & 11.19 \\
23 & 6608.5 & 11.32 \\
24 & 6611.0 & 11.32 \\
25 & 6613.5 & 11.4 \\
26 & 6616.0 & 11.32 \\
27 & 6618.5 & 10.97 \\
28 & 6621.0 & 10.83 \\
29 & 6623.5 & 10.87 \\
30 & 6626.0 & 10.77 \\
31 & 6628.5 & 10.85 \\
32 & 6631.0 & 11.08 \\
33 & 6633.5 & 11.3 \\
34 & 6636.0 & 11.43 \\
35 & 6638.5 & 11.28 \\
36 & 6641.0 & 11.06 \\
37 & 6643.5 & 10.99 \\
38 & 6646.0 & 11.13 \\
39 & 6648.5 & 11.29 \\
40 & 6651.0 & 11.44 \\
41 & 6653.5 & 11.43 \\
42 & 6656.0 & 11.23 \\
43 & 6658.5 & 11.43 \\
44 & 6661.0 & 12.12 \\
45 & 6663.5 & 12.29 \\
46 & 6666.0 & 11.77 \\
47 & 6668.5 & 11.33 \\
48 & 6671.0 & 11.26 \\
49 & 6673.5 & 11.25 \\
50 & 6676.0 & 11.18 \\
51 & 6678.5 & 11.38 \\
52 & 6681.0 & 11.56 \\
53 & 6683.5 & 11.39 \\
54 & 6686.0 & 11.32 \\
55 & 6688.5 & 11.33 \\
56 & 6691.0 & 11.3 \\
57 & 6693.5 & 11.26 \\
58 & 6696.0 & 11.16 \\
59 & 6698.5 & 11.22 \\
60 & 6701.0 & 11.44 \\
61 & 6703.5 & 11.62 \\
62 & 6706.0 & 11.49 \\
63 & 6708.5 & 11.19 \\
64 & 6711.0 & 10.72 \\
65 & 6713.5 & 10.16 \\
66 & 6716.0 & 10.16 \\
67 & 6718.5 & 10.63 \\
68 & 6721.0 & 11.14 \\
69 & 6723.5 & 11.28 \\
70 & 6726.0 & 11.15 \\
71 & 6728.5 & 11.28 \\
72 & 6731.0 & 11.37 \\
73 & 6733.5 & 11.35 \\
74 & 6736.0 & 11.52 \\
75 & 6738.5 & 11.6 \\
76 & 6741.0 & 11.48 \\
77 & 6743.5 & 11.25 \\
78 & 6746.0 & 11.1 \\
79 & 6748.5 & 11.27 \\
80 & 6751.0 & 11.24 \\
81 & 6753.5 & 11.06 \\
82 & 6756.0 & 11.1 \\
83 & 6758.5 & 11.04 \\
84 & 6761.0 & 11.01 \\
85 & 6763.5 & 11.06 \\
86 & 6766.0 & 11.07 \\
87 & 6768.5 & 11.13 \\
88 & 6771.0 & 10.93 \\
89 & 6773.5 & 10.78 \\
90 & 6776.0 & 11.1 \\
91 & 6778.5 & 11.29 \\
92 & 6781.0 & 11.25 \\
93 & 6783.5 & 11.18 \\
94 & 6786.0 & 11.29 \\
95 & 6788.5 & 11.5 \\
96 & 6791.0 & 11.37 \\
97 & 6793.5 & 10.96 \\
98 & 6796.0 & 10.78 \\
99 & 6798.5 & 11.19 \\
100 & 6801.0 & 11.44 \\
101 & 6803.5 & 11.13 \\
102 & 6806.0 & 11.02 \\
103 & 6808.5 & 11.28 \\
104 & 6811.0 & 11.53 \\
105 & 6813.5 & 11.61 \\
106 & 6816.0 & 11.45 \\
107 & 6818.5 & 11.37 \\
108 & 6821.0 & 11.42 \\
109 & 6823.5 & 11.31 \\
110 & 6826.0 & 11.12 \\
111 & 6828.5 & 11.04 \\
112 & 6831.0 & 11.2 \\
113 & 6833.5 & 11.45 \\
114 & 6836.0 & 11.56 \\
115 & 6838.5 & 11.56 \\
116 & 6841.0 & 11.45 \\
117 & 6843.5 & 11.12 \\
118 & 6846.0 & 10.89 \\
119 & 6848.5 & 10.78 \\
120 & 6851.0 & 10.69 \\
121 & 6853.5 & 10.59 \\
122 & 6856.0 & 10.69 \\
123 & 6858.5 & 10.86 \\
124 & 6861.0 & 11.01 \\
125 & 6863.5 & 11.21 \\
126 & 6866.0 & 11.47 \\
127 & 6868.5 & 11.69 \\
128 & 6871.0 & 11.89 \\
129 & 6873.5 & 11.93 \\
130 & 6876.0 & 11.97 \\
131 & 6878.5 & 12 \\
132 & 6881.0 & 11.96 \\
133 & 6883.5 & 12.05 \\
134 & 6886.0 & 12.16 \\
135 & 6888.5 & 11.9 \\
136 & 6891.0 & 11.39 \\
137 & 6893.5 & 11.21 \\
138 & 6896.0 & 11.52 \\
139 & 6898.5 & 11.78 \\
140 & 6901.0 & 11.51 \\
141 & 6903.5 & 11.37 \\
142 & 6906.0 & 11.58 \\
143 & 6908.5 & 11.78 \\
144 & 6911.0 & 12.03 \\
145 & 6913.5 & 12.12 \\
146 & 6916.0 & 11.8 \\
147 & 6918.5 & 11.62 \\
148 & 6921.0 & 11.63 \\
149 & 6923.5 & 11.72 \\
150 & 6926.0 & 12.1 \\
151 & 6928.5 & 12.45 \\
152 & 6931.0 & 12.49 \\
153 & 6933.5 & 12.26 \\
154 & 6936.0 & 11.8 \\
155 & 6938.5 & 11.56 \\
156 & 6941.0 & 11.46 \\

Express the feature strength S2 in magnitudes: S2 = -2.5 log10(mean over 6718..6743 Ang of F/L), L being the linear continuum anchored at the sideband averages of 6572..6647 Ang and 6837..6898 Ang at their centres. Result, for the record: -0.01 mag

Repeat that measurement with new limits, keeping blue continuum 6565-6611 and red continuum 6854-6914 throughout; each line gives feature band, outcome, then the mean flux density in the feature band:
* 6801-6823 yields 0.01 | 11.4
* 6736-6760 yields 0.01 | 11.3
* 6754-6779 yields 0.03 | 11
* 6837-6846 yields 0.02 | 11.3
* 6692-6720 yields 0.02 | 11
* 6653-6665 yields -0.06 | 11.7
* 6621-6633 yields 0.01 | 10.9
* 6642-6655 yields -0.02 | 11.3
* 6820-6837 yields 0.02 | 11.3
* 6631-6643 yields -0.02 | 11.2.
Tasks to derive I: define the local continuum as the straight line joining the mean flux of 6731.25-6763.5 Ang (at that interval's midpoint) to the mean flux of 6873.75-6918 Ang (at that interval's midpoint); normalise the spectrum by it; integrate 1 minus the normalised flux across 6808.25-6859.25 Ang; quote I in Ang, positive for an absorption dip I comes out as 1.6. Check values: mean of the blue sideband 11.2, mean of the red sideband 11.8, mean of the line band 11.2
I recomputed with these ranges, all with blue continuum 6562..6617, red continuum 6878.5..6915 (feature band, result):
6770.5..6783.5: 0.42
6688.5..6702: -0.01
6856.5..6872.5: 0.47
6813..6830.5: 0.39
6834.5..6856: 1.04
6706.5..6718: 0.70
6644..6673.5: -0.83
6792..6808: 0.58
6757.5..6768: 0.35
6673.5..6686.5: -0.15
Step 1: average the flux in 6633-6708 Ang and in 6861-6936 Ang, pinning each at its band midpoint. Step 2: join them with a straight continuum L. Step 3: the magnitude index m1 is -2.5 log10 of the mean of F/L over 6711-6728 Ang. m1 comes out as 0.07 mag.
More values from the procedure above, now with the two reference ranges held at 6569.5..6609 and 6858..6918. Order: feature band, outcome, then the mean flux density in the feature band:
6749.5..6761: 0.02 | 11.1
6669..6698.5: -0.02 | 11.3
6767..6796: 0.02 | 11.1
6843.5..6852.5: 0.07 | 10.8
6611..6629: -0.01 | 11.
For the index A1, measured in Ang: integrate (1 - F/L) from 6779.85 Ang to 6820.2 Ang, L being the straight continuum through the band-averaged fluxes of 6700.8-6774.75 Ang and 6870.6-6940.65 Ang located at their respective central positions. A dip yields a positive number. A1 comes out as 0.4 Ang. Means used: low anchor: 11.1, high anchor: 11.8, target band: 11.3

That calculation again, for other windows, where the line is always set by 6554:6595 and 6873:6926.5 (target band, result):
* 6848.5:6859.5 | 0.9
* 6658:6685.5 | -0.8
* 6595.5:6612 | -0.1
